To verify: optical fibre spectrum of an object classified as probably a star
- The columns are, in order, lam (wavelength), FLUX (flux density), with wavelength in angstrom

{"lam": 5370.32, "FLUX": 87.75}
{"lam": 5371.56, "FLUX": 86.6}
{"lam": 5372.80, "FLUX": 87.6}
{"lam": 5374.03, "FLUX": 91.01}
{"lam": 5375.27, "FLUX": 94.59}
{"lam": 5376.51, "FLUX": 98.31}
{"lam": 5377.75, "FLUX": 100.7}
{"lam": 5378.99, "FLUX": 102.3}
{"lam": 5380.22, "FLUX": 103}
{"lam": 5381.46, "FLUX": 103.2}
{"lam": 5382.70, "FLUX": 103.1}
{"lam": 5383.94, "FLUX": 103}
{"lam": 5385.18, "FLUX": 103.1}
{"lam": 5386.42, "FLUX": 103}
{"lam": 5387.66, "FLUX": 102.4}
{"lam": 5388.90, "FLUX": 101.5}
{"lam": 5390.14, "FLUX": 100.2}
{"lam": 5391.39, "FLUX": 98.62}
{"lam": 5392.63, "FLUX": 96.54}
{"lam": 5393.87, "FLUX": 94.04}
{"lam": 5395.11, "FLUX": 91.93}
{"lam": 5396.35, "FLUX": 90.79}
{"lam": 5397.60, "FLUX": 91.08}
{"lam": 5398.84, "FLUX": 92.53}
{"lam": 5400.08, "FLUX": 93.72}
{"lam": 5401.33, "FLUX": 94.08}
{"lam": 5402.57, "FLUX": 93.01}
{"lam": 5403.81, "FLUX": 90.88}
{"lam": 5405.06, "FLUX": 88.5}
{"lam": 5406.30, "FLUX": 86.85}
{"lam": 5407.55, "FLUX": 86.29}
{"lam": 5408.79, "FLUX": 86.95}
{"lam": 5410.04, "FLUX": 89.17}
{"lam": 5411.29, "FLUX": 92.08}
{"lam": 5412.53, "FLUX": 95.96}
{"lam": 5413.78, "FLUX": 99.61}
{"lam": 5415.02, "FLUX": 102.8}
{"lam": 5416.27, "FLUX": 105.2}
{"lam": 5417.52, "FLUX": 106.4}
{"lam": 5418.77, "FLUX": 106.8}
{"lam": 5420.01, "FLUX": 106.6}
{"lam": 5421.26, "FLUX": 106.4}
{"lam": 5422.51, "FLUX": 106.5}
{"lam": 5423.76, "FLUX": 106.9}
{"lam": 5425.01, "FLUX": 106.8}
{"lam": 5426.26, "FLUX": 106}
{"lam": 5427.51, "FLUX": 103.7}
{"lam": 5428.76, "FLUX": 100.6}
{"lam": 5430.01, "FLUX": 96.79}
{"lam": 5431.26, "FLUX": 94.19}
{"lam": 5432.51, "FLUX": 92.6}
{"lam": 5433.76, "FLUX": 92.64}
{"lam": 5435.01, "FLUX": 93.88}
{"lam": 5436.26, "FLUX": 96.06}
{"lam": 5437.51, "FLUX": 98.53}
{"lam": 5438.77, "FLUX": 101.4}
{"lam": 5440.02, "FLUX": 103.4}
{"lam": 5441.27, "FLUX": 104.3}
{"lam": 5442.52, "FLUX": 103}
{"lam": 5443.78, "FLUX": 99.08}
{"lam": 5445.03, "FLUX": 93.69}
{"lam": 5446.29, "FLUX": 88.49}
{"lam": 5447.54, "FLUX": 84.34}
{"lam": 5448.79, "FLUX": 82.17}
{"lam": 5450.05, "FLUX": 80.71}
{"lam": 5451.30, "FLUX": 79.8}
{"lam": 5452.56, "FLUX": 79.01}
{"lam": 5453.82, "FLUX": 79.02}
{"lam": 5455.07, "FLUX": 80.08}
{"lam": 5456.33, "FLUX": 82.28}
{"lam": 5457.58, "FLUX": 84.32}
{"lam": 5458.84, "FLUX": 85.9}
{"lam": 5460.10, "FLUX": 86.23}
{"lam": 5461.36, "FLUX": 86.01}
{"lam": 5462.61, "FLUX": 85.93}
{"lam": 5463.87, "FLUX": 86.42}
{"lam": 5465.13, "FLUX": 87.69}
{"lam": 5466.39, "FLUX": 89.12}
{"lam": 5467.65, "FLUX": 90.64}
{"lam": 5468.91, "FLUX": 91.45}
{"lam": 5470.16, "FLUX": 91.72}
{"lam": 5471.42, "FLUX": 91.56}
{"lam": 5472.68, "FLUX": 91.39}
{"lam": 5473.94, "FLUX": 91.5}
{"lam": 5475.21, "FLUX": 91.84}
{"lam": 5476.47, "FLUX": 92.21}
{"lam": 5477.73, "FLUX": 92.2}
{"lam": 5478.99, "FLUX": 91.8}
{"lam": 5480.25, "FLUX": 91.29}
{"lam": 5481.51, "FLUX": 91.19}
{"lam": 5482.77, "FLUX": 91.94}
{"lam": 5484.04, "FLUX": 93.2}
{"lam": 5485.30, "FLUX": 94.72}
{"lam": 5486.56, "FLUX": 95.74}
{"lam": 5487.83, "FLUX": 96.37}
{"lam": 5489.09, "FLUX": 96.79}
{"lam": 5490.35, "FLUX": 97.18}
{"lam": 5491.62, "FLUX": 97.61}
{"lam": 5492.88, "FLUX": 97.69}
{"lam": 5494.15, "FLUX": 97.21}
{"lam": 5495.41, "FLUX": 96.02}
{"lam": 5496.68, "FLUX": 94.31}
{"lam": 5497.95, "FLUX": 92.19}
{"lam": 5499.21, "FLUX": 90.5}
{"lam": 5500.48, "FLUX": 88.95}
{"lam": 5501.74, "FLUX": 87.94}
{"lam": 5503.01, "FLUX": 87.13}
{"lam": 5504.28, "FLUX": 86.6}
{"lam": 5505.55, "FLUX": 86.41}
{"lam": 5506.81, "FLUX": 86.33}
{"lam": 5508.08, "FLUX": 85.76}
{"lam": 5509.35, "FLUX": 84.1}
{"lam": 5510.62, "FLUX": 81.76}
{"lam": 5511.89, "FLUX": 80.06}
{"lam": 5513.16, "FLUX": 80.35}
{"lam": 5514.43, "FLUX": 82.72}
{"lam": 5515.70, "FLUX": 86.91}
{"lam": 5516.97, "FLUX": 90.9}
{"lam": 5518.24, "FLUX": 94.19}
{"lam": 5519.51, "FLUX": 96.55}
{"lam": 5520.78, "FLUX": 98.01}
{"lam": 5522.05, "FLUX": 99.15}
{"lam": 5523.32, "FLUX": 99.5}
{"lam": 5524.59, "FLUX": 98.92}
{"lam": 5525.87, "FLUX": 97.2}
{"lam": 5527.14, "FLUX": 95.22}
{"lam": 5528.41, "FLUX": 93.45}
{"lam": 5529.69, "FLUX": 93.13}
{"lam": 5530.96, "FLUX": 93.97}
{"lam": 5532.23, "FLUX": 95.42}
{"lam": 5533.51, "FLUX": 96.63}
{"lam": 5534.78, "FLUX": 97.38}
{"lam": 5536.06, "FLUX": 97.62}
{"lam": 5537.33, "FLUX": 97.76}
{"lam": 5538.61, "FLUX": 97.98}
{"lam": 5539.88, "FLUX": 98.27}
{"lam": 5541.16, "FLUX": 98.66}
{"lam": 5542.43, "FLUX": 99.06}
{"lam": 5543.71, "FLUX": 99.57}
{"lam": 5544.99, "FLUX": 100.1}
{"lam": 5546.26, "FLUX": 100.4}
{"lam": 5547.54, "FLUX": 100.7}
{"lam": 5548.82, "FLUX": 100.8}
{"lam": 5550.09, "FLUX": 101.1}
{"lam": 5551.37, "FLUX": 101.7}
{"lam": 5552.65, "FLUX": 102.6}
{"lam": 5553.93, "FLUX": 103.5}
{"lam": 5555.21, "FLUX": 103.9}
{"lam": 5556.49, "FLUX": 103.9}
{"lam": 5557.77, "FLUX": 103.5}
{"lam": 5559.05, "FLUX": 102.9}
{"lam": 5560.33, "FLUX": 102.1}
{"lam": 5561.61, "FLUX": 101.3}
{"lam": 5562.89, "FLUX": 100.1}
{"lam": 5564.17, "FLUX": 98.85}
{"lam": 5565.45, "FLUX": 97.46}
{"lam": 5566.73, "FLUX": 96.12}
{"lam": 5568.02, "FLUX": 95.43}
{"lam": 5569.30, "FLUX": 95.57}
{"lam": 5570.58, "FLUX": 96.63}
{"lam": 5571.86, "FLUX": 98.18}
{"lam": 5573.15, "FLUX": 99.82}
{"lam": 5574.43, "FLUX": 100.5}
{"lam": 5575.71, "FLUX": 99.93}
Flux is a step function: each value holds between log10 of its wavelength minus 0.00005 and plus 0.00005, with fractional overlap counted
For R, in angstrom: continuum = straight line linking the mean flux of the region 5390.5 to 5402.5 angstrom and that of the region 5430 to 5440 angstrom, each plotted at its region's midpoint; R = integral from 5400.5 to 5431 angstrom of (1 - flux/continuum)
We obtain -1.1 angstrom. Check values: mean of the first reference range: 93.8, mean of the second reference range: 96.2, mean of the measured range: 98.4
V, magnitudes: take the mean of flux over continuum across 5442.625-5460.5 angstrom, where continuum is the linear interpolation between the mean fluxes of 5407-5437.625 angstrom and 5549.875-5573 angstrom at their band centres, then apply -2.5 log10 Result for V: 0.17 mag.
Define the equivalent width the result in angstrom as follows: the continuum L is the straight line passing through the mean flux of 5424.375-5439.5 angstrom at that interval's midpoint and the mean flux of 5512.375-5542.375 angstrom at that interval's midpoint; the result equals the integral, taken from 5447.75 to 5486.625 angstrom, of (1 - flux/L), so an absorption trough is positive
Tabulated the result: 3.72 angstrom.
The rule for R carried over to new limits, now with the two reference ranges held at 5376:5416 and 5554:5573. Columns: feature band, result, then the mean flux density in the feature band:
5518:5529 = 0.22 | 97.1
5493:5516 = 2.52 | 87.7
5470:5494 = 1.08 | 93.7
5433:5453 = 0.95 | 92.7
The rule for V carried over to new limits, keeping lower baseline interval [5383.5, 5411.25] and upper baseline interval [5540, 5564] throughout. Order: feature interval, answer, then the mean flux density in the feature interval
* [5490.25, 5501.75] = 0.05 mag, 94.1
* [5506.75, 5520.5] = 0.15 mag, 86.6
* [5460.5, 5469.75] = 0.11 mag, 88.3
